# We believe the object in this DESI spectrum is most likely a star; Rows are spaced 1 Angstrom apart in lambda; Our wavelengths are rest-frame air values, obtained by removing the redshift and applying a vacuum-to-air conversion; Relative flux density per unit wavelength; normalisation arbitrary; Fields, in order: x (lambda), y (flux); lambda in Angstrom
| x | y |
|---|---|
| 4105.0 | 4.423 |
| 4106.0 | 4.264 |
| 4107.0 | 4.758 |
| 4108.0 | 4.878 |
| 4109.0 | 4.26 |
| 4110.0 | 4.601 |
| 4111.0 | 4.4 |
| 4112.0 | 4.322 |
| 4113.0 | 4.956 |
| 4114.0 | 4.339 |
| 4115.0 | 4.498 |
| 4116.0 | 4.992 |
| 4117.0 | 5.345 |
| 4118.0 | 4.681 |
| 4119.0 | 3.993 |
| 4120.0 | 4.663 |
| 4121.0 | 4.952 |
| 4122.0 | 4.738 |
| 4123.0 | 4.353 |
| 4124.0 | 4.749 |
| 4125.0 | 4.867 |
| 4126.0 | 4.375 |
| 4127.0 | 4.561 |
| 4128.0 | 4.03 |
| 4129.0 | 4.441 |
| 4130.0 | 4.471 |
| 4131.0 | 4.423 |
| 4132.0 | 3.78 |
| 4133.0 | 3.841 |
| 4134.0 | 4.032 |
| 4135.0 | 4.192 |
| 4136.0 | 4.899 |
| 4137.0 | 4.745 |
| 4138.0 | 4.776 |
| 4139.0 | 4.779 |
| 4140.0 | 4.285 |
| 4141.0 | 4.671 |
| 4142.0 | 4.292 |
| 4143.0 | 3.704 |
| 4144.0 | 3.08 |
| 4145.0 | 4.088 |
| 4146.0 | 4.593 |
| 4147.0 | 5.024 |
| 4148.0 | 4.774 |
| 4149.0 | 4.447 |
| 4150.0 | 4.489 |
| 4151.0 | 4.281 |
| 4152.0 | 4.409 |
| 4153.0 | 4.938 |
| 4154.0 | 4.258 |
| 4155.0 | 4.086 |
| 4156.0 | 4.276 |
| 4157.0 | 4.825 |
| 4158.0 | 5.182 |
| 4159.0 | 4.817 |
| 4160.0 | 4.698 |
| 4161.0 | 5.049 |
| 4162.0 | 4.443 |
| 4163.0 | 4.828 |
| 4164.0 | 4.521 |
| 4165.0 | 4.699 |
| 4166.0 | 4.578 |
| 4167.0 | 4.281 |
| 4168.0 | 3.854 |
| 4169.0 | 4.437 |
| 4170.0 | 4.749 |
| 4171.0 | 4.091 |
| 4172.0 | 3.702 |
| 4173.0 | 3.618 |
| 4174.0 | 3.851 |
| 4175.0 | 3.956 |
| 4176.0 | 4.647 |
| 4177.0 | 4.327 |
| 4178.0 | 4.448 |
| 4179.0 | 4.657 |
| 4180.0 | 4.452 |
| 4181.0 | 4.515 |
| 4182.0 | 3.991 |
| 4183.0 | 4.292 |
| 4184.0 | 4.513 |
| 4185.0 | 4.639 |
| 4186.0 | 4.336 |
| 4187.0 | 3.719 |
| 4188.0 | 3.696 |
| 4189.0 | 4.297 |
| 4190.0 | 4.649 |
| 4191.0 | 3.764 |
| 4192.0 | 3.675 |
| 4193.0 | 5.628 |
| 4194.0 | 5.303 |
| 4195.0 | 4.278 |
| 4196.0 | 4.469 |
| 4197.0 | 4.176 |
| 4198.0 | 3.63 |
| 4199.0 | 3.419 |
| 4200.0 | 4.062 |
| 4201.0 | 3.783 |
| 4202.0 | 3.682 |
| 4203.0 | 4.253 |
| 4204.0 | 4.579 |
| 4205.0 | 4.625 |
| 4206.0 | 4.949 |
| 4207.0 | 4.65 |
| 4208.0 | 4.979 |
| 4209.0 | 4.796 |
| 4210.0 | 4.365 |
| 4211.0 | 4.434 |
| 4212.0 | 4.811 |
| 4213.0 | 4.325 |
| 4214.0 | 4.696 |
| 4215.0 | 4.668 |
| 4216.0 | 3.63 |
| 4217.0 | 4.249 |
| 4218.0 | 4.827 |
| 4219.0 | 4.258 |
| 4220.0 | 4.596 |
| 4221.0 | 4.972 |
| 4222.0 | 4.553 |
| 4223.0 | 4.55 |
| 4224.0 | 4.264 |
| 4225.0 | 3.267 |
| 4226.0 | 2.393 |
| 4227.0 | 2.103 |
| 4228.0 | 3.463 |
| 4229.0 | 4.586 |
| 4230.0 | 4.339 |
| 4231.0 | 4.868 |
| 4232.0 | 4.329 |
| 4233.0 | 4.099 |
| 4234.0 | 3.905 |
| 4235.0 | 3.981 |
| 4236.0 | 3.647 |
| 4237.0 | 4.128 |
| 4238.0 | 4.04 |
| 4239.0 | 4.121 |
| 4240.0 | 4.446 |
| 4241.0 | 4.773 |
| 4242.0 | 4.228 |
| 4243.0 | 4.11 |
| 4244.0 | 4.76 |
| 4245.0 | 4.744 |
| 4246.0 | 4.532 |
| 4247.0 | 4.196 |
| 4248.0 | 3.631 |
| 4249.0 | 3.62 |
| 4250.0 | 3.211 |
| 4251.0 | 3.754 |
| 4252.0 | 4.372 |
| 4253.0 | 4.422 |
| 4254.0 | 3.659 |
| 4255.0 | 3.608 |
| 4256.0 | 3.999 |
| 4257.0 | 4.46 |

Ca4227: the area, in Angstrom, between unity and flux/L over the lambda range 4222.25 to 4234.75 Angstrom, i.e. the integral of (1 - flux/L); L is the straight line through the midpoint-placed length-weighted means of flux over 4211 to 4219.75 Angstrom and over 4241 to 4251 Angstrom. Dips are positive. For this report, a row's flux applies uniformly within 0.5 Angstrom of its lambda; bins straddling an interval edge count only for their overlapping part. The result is 1.3 Angstrom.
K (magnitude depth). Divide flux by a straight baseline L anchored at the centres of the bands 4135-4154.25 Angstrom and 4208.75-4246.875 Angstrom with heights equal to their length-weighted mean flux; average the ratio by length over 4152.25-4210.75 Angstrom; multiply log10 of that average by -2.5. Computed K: -0.01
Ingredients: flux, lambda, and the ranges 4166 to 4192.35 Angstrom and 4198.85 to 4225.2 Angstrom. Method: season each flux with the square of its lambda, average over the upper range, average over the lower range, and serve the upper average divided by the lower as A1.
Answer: 1.06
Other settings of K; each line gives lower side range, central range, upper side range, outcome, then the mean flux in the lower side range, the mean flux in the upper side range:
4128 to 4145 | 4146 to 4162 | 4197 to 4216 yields -0.08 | 4.26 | 4.35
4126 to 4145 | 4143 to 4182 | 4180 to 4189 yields -0.04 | 4.28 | 4.23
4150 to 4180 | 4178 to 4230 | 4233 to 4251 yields 0.00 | 4.43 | 4.11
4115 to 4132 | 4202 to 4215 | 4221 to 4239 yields -0.13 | 4.57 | 3.95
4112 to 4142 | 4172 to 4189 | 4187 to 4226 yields 0.04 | 4.52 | 4.33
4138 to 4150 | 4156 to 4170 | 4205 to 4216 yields -0.04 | 4.36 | 4.62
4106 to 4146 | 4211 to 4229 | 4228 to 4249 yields 0.04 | 4.46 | 4.24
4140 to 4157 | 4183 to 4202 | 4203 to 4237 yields 0.02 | 4.35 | 4.26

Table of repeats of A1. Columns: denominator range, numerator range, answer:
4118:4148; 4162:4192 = 0.99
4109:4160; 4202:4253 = 0.99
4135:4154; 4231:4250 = 0.98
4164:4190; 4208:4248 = 1.02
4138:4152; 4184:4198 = 1.02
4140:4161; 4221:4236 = 0.92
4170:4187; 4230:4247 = 1.04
